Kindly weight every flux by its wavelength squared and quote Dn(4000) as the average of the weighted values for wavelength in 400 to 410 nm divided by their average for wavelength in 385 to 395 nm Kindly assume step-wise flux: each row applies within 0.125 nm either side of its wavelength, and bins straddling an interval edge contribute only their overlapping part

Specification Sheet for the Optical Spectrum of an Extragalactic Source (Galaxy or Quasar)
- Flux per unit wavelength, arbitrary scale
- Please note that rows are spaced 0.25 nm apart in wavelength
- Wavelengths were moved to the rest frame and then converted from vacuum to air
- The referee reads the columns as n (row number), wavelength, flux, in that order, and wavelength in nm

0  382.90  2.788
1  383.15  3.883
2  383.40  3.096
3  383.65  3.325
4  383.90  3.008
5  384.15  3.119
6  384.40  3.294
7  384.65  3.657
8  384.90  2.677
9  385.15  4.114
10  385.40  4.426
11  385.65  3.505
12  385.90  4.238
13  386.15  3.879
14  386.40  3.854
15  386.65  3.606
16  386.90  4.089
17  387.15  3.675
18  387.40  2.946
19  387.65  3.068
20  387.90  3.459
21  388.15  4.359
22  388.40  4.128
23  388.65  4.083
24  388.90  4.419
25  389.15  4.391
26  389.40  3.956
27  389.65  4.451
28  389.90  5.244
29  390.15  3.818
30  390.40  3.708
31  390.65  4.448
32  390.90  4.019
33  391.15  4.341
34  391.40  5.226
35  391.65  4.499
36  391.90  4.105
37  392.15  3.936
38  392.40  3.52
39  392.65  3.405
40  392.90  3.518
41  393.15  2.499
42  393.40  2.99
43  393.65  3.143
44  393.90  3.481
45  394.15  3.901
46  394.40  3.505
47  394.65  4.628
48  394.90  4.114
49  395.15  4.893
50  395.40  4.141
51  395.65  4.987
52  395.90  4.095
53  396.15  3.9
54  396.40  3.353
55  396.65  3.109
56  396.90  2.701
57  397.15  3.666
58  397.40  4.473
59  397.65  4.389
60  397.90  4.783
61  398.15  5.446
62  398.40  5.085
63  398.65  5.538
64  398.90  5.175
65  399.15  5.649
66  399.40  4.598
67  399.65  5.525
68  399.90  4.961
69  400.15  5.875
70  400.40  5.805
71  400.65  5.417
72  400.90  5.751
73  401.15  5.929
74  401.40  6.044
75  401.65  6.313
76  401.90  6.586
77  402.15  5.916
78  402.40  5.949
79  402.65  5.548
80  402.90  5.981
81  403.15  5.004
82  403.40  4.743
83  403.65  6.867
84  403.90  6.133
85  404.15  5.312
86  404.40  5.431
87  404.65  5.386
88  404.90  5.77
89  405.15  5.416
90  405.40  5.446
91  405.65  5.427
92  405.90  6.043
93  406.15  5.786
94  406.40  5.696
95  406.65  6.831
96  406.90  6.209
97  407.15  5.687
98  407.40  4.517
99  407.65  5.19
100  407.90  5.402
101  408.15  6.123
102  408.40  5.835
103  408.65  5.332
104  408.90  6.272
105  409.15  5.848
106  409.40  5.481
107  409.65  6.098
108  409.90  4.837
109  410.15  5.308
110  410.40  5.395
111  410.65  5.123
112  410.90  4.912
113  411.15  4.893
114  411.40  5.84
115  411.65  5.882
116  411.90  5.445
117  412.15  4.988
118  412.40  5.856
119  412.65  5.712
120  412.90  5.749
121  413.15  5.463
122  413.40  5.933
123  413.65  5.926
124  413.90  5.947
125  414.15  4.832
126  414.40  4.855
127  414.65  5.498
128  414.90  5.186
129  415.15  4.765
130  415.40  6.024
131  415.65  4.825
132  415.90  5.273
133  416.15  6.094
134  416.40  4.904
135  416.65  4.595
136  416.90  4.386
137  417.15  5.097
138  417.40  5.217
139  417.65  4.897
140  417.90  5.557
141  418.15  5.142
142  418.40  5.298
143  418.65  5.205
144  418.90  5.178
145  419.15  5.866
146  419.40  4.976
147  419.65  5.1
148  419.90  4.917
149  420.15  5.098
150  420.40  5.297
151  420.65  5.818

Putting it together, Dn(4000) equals 1.58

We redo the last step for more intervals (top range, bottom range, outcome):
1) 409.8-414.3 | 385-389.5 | 1.58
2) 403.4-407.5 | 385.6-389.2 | 1.63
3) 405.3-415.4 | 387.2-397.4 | 1.55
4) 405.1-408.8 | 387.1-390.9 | 1.54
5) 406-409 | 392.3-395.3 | 1.69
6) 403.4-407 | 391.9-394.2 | 1.81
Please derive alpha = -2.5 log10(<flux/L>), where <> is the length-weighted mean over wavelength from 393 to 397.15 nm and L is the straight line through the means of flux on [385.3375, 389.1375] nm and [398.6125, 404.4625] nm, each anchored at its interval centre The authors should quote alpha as 0.29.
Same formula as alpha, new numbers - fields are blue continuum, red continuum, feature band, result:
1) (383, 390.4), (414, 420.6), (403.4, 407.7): -0.22 mag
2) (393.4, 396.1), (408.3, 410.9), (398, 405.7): -0.18 mag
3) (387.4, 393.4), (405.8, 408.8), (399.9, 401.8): -0.15 mag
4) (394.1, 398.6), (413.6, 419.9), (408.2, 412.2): -0.13 mag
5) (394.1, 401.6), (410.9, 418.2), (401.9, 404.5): -0.16 mag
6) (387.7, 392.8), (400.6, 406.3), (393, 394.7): 0.33 mag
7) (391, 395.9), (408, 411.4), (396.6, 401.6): -0.12 mag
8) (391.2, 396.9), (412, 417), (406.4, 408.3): -0.18 mag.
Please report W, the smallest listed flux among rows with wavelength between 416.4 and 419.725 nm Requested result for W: 4.386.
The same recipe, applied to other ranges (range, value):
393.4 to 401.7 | 2.701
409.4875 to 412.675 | 4.837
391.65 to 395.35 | 2.499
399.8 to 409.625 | 4.517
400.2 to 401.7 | 5.417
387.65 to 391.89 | 3.459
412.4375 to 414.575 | 4.832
